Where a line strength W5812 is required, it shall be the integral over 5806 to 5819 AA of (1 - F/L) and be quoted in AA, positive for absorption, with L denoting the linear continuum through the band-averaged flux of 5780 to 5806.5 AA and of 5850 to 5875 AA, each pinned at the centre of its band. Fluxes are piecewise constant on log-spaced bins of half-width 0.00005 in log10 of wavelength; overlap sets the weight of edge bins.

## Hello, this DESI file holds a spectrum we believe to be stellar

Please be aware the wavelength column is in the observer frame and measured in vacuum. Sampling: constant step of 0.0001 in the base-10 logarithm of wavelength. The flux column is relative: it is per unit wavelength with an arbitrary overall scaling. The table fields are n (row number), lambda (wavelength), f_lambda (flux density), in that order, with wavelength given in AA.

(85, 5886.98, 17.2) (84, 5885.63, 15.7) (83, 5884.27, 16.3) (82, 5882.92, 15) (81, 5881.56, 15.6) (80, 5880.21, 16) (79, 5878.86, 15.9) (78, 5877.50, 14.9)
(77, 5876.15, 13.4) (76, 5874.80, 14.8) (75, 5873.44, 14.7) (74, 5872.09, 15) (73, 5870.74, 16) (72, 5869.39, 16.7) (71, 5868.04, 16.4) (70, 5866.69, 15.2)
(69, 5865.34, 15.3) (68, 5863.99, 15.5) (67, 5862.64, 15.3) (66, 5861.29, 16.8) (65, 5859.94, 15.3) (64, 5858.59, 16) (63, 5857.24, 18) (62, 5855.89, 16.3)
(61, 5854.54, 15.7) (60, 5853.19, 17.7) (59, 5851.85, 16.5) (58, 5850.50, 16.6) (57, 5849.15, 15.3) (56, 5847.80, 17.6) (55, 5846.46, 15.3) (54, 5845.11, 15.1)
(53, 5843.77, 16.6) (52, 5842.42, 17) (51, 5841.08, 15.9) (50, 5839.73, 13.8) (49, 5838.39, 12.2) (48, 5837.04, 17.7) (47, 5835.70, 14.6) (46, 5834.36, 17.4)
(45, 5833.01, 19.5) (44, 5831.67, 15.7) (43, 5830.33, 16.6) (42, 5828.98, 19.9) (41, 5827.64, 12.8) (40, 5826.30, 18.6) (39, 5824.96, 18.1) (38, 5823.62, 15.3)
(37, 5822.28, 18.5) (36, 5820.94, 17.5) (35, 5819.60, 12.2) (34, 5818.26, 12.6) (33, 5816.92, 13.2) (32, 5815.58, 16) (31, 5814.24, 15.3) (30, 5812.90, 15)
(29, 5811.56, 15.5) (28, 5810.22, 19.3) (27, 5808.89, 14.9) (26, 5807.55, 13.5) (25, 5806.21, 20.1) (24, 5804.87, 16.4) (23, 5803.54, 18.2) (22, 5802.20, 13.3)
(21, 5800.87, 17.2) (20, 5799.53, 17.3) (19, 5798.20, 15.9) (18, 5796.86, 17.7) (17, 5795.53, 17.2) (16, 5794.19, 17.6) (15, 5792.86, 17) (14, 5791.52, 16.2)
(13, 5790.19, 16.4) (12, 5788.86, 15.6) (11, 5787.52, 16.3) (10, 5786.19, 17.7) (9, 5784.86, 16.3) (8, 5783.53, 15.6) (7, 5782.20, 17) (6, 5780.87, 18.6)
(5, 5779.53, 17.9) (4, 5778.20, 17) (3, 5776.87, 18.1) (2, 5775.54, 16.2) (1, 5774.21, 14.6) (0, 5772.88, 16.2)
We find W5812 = 1.0 AA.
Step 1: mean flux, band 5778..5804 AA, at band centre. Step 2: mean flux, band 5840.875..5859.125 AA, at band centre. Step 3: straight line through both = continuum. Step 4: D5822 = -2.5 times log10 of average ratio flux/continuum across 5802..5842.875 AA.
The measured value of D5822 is 0.04 mag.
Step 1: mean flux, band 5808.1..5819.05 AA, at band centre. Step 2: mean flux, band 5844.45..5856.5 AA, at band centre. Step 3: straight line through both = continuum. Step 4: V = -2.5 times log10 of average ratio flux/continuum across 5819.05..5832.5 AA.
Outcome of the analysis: -0.07 mag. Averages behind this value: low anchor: 15.2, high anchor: 16.2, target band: 16.6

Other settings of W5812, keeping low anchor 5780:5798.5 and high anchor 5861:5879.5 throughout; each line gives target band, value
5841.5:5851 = -0.23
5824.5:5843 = -0.41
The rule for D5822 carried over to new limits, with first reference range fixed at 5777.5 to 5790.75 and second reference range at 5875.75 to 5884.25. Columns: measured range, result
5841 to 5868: -0.03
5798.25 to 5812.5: 0.00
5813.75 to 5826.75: 0.04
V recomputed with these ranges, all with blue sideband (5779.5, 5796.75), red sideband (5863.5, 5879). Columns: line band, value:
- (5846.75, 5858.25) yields -0.07 mag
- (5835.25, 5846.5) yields 0.03 mag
